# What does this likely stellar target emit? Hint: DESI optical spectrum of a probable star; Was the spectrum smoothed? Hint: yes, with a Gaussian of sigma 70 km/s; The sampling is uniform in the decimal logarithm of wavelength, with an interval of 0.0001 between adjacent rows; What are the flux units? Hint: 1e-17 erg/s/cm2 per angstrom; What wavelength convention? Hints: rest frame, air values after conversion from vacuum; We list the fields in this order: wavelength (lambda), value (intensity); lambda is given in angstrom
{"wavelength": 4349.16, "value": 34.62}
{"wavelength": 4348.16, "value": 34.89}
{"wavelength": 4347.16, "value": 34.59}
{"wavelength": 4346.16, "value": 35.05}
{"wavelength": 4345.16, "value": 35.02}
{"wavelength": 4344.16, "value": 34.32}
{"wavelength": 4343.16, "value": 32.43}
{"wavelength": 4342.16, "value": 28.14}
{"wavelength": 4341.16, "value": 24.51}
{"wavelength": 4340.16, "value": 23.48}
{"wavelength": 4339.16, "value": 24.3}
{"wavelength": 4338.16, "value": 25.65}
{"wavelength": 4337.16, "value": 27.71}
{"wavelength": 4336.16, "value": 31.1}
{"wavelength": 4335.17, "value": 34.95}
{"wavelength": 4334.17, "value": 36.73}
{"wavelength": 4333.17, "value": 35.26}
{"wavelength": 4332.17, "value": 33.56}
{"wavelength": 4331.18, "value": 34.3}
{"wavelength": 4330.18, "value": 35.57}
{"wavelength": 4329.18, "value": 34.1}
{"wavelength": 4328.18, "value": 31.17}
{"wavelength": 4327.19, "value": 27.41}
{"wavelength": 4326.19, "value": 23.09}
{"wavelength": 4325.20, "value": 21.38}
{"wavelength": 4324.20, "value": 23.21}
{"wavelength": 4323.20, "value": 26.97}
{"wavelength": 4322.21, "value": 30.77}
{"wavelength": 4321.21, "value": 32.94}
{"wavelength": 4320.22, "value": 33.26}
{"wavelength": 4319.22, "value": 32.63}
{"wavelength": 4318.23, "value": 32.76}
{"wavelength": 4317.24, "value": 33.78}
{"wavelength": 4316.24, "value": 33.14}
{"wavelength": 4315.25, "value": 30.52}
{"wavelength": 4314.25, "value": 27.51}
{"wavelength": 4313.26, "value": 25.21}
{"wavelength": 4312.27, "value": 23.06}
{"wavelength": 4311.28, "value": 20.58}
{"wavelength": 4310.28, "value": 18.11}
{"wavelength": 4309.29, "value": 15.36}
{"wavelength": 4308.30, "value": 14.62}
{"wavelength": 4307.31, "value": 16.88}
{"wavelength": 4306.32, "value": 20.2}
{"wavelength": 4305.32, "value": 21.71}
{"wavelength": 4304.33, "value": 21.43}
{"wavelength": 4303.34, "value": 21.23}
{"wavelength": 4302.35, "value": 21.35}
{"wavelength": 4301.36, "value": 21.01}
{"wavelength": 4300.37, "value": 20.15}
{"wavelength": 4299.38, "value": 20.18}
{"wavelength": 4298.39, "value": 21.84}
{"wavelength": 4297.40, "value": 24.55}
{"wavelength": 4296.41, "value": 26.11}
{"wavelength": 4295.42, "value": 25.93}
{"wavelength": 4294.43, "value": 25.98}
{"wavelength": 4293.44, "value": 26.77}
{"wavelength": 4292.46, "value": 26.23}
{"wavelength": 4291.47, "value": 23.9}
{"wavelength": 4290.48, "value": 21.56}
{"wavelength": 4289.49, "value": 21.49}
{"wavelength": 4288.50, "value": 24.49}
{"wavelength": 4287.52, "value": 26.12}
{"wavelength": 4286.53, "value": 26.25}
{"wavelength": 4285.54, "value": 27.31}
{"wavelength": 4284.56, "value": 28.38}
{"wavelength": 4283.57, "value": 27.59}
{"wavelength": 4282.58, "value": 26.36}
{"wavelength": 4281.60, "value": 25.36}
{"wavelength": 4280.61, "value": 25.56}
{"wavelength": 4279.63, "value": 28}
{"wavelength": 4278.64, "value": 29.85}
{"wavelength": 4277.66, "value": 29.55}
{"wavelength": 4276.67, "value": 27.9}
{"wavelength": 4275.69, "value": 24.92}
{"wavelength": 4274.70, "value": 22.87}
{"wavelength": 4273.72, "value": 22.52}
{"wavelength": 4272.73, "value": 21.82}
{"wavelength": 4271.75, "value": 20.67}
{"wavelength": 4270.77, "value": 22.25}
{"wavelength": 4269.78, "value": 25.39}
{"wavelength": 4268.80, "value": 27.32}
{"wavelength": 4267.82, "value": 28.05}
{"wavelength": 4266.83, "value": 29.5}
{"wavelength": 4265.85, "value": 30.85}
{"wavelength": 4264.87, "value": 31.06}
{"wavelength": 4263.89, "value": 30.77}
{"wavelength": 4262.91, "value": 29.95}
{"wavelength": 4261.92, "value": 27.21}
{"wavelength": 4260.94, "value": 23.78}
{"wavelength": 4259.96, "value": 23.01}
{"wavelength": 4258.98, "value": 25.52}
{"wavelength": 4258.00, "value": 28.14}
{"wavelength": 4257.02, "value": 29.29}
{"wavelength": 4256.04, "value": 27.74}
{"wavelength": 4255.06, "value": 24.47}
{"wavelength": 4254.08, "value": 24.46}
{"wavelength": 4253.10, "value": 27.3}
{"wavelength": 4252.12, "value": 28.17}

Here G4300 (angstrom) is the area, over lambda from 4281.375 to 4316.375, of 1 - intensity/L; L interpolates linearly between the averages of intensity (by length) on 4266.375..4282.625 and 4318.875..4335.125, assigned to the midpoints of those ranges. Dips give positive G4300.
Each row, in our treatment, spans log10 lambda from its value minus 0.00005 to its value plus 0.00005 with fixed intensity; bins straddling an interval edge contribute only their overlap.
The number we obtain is 5.7 angstrom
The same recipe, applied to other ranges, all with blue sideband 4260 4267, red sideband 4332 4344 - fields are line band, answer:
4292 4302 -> 1.8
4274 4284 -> 0.8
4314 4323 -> -0.7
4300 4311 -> 3.8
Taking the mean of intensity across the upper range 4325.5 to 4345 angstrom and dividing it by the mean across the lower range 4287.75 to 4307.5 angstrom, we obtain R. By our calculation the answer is 1.33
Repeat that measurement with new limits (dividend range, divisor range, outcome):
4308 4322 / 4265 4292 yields 1.04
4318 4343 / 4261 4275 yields 1.13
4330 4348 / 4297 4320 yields 1.34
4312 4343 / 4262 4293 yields 1.13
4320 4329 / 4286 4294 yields 1.13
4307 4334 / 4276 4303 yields 1.11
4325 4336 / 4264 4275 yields 1.23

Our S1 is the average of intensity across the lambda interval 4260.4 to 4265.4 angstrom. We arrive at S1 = 28.5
